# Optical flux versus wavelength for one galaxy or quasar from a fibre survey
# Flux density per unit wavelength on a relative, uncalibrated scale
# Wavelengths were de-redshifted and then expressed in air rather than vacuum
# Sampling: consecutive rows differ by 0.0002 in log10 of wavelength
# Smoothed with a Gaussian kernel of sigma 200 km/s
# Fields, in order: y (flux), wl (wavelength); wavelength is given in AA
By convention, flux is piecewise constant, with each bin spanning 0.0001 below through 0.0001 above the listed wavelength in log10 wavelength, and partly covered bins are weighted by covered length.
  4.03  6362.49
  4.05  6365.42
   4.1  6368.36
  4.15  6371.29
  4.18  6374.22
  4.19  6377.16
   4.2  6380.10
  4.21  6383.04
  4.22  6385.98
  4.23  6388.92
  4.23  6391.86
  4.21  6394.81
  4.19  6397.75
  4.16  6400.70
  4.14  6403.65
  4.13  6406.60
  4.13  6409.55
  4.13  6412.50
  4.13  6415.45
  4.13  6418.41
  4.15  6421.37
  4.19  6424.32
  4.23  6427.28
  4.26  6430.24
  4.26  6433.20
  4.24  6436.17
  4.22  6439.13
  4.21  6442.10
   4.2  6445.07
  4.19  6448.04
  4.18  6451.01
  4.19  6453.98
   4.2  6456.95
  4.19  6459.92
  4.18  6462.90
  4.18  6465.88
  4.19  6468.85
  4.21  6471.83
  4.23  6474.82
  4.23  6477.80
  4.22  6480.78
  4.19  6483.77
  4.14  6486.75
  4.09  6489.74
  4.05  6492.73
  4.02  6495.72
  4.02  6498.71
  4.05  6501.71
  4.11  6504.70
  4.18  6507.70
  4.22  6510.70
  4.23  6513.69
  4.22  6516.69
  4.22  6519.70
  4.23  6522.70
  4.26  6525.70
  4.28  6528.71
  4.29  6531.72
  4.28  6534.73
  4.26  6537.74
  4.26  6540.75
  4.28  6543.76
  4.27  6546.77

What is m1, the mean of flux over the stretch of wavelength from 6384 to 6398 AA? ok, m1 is 4.22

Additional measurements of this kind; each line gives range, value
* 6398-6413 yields 4.14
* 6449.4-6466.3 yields 4.19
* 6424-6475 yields 4.21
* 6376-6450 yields 4.19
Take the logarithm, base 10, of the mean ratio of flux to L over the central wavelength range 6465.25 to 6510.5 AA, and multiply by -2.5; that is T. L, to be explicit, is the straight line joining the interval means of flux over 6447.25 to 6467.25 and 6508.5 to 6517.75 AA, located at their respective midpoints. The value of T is 0.02 mag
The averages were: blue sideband 4.19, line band 4.14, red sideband 4.22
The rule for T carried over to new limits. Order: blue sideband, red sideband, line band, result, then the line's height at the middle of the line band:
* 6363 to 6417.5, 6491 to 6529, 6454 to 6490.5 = -0.008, 4.16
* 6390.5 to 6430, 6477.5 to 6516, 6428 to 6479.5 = -0.015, 4.15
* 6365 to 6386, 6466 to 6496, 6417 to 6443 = -0.012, 4.16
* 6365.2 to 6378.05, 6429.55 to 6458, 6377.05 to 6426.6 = -0.001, 4.17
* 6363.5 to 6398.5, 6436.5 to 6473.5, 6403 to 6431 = 0.007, 4.19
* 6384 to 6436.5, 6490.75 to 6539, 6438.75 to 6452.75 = -0.003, 4.18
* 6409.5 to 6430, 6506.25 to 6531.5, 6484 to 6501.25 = 0.037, 4.22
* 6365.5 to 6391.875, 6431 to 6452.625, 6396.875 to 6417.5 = 0.014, 4.2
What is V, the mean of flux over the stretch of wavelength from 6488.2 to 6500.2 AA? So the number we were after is 4.05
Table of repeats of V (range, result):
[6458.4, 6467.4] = 4.19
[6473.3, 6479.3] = 4.23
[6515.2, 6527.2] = 4.23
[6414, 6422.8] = 4.13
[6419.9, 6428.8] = 4.19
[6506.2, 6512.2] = 4.2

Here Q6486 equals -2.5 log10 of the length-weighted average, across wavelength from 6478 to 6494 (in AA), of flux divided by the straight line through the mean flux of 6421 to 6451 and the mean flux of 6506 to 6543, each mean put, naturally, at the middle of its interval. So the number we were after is 0.022 mag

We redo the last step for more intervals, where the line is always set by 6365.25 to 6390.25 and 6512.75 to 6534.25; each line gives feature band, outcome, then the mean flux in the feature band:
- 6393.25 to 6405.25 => 0.00 mag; 4.17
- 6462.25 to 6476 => 0.01 mag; 4.2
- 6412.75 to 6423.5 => 0.01 mag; 4.14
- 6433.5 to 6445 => 0.00 mag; 4.22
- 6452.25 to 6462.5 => 0.01 mag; 4.19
